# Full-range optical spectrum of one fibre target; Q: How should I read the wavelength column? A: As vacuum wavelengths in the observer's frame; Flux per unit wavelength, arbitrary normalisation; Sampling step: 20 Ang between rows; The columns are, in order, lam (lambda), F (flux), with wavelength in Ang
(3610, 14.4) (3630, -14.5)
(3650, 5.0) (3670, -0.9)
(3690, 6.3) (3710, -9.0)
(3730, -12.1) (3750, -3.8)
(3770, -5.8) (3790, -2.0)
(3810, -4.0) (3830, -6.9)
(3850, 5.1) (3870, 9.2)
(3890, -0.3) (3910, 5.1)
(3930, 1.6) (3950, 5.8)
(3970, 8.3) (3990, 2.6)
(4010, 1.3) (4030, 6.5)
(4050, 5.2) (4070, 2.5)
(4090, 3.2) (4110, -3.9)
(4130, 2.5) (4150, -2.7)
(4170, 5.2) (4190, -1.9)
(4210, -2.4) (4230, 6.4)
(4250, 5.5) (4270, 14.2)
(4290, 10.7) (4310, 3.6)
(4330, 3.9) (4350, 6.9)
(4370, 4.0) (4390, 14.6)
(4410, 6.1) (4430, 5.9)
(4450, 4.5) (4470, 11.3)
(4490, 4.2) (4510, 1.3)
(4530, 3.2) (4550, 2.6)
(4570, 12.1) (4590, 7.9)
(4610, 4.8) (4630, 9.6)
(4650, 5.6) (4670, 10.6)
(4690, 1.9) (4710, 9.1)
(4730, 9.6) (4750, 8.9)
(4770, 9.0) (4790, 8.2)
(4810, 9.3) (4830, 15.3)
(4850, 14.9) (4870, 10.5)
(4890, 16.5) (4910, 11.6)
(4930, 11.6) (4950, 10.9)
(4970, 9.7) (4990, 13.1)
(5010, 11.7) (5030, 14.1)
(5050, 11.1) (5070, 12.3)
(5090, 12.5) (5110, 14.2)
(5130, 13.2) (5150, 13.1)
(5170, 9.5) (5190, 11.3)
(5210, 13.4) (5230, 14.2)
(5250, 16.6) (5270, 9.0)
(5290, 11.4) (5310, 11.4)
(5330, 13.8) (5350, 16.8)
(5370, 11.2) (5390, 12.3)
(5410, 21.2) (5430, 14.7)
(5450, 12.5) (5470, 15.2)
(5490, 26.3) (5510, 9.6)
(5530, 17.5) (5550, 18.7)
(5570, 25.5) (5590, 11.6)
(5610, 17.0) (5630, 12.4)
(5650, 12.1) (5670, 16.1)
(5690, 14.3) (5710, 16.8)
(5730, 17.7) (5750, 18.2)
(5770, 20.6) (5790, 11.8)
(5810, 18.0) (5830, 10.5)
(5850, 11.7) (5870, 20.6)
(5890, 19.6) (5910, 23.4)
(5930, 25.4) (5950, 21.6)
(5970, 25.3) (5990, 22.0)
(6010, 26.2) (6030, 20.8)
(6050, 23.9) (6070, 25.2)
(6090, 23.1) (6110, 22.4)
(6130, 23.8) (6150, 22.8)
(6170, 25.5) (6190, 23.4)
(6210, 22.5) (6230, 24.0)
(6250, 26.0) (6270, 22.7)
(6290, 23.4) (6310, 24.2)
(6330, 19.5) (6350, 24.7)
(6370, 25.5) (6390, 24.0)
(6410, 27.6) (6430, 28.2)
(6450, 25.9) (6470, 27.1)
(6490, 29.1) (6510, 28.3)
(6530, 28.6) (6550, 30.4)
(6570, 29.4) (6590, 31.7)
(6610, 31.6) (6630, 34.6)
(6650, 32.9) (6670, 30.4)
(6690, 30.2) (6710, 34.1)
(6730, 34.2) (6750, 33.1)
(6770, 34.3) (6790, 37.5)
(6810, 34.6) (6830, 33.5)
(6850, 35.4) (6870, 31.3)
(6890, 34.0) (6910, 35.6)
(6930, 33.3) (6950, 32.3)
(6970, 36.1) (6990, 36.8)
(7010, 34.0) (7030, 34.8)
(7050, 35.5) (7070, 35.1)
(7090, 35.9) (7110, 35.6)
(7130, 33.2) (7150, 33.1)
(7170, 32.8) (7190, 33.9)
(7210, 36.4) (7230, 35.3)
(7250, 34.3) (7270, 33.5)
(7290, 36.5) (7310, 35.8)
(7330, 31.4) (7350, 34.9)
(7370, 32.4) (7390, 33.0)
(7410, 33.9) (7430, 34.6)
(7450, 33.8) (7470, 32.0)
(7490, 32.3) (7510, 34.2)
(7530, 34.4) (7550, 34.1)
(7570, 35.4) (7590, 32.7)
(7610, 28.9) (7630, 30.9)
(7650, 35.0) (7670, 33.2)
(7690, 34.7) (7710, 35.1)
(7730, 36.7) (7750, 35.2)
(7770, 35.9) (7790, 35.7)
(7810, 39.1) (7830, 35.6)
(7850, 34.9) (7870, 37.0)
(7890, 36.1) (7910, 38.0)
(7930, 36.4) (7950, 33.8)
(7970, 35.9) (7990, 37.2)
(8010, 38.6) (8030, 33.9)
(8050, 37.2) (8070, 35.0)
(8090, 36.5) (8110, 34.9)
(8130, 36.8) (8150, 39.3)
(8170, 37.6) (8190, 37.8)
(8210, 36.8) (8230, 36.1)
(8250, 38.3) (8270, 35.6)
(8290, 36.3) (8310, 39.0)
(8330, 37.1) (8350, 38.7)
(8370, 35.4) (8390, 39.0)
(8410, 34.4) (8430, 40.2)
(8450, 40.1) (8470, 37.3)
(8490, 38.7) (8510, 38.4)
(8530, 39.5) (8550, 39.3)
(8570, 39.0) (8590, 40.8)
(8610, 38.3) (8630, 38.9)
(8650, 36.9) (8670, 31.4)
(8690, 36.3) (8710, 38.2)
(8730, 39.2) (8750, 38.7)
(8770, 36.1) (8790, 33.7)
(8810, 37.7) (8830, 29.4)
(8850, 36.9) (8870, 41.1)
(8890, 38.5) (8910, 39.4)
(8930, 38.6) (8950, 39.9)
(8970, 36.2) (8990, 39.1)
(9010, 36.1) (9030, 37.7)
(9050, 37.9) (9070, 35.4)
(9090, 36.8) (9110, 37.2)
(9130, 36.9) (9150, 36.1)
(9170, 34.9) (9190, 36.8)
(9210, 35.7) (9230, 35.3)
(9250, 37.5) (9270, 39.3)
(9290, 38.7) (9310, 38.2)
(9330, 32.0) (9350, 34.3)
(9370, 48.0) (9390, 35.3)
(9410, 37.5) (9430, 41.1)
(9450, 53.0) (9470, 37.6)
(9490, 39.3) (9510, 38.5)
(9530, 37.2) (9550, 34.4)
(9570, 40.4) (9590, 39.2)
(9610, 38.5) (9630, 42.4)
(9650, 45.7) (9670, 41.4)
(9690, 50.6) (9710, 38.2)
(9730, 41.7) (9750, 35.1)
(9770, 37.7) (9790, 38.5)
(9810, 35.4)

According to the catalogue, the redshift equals 0.47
